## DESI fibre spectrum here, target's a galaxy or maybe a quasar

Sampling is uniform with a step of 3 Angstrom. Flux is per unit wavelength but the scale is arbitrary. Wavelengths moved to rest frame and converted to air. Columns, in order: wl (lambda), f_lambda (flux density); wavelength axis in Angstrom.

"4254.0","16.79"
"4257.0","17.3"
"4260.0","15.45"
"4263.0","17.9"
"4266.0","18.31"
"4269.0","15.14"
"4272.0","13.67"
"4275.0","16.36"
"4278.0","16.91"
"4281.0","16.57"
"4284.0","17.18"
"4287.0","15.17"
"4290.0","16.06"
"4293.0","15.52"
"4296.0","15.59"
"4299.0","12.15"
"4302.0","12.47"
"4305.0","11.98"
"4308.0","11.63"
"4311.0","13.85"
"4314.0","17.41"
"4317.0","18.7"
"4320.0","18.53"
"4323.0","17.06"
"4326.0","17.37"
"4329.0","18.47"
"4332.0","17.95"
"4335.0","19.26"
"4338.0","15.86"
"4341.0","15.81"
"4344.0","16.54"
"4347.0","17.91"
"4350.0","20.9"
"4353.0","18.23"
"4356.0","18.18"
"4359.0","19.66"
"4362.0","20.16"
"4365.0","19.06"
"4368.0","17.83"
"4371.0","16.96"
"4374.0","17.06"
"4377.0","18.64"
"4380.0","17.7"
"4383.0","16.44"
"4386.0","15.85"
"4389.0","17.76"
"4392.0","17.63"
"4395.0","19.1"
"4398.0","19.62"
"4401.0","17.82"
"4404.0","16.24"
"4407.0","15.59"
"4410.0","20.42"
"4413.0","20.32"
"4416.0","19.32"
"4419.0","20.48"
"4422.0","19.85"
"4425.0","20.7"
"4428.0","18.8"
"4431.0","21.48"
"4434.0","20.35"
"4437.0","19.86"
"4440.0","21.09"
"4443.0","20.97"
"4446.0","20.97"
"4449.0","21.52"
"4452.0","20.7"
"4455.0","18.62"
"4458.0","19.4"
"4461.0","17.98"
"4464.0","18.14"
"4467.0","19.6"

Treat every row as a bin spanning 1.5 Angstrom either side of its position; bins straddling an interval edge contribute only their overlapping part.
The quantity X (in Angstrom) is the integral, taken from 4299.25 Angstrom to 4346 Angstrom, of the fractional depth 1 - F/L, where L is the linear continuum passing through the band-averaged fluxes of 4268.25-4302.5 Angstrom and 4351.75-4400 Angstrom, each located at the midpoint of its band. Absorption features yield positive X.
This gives 1.1 Angstrom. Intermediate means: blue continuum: 15.3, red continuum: 18.1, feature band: 16.1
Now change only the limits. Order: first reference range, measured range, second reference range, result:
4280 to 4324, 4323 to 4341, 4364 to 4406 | -1.6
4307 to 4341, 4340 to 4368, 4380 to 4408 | -2.2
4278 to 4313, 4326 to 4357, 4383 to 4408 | -3.9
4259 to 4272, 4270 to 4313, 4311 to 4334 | 5.8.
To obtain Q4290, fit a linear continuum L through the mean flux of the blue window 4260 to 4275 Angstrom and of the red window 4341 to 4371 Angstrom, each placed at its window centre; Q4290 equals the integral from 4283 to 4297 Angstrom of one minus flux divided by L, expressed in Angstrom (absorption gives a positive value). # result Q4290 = 0.7 Angstrom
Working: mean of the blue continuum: 16.2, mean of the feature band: 15.9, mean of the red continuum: 18.5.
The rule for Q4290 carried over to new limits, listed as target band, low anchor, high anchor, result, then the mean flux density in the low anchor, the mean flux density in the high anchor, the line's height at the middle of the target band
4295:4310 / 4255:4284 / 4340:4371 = 3.9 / 16.4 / 18.4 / 17.2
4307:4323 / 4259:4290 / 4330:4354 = 0.9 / 16.3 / 17.8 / 17.2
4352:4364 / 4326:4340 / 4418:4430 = -0.5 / 17.8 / 20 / 18.4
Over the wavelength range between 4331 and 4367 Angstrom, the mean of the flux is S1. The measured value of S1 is 18.3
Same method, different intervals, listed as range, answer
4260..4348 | 16.1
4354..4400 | 18.1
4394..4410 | 17.9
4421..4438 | 20.2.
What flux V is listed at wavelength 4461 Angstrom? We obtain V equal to 17.98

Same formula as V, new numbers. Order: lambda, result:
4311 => 13.85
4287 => 15.17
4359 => 19.66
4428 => 18.8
